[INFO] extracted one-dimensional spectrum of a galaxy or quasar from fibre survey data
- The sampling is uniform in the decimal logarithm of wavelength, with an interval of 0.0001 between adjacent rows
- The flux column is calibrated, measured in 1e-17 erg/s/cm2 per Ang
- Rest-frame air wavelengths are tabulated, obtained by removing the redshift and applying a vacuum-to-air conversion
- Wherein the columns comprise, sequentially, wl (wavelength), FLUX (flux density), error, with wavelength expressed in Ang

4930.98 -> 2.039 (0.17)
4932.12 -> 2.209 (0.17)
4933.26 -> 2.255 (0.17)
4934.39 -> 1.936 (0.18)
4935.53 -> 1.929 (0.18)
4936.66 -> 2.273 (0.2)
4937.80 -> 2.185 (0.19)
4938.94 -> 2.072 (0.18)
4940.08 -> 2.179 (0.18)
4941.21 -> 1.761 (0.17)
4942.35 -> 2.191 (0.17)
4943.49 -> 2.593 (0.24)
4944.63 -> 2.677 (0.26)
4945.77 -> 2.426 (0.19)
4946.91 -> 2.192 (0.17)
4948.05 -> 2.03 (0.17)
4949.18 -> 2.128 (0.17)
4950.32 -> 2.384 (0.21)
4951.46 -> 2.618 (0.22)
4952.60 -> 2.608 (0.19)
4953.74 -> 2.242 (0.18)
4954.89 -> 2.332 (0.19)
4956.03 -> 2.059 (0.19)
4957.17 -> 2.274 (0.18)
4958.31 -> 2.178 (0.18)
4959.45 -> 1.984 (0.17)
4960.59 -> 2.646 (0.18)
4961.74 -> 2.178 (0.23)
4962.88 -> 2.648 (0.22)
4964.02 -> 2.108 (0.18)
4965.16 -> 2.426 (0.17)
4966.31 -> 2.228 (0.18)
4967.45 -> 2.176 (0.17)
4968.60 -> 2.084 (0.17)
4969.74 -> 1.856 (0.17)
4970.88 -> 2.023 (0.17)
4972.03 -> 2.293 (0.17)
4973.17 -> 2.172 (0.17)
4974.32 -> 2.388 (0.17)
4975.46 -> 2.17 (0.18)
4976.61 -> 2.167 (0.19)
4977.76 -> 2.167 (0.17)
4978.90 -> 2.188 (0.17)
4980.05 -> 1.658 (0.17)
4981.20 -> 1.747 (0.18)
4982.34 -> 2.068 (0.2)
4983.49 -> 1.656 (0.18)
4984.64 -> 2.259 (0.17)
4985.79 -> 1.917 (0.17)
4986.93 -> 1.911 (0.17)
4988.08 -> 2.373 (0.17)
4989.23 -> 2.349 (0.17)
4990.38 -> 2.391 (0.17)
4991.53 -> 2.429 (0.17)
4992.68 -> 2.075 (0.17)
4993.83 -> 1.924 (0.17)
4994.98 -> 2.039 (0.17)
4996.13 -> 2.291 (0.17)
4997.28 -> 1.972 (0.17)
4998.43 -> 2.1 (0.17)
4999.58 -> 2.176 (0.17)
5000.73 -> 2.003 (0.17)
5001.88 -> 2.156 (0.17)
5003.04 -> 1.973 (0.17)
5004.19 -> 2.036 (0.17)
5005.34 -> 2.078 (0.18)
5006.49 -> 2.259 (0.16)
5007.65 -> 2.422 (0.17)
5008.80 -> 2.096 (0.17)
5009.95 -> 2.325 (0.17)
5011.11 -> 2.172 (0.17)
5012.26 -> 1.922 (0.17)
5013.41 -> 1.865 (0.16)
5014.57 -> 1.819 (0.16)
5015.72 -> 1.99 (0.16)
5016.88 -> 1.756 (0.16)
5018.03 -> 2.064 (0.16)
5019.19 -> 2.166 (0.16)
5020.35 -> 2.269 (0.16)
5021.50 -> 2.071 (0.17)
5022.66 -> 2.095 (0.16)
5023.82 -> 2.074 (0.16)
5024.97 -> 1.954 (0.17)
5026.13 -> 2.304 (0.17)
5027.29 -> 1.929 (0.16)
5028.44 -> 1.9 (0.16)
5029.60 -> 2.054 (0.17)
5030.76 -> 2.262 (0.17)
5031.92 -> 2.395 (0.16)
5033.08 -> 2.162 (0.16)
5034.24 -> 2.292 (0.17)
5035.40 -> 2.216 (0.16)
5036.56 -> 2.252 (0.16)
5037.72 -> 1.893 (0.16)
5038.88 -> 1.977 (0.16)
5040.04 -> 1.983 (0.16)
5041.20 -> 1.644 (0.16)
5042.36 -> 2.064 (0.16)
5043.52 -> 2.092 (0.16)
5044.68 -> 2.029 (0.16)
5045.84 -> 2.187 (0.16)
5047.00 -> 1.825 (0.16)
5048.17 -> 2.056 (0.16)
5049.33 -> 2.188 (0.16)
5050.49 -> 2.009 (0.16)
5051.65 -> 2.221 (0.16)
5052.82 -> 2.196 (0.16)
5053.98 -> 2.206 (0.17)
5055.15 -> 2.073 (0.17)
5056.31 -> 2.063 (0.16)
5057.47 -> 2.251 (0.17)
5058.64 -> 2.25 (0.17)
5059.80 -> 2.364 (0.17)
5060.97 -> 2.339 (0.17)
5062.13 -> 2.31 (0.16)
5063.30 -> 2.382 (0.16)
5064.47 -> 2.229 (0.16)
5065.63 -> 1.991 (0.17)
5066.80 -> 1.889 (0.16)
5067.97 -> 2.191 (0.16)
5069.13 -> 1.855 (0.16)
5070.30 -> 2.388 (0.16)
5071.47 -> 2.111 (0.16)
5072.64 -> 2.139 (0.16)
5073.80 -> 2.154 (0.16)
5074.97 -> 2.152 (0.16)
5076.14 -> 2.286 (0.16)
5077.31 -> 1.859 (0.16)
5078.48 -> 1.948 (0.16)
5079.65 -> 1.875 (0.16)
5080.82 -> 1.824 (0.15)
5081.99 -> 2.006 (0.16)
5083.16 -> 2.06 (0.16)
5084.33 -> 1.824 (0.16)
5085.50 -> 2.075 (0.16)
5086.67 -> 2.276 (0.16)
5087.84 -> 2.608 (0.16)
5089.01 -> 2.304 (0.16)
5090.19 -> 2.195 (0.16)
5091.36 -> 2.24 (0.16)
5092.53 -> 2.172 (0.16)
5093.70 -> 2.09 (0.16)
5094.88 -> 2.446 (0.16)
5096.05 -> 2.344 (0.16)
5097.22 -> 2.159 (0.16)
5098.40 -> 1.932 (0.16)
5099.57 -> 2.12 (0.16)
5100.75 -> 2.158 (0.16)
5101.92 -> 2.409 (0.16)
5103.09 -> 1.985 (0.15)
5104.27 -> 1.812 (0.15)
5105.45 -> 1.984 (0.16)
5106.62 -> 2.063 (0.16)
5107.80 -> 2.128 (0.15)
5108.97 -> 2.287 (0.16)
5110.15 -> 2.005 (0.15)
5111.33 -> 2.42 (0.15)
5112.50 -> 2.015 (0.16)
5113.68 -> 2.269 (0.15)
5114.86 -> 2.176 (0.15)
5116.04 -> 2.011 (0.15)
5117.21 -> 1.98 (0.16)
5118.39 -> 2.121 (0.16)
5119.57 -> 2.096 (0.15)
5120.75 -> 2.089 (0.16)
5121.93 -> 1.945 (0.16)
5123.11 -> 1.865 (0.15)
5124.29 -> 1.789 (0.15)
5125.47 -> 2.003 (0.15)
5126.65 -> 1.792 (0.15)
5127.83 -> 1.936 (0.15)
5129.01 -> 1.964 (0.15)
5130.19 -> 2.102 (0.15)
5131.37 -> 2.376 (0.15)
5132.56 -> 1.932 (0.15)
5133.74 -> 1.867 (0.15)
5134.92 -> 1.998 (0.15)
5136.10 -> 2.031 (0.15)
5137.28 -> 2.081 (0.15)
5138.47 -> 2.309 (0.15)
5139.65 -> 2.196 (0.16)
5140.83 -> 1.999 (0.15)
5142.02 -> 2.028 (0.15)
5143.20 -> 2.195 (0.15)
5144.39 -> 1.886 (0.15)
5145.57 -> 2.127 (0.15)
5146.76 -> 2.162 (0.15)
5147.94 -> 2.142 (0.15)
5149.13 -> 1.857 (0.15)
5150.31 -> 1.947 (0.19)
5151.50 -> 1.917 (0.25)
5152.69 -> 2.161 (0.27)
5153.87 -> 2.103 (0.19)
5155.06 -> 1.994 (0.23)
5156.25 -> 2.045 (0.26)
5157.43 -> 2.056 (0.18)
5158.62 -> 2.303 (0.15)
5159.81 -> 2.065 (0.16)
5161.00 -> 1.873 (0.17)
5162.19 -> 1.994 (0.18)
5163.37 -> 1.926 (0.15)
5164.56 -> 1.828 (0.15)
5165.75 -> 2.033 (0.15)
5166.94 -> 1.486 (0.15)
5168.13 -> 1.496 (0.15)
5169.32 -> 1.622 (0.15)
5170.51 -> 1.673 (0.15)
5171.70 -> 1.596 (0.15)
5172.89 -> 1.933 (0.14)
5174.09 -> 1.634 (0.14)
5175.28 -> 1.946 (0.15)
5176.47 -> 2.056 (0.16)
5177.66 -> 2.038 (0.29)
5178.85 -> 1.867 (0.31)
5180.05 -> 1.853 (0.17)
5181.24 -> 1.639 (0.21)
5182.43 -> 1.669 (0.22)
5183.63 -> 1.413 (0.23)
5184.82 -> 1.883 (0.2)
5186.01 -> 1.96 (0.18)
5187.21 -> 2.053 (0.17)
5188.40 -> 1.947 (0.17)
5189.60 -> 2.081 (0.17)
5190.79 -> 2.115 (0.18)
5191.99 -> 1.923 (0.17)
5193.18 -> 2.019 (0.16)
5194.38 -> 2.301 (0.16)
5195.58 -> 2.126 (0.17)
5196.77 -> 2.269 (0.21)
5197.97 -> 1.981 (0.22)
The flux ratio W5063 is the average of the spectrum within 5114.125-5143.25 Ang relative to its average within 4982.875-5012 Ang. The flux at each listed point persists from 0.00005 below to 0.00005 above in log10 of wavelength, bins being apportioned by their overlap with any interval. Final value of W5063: 0.95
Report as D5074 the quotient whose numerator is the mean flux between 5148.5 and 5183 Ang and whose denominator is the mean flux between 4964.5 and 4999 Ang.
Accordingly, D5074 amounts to 0.9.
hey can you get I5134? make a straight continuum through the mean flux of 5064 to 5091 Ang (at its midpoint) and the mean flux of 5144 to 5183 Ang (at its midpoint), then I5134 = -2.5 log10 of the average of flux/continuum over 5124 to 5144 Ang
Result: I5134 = -0.04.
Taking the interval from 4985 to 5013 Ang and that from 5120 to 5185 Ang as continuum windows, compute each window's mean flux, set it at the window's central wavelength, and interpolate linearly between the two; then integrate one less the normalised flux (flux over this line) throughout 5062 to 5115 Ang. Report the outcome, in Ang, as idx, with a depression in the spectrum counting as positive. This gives -2.82 Ang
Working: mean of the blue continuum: 2.14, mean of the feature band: 2.13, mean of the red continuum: 1.94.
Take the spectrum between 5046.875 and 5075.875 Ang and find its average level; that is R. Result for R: 2.16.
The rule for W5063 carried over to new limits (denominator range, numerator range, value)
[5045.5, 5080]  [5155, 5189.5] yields 0.87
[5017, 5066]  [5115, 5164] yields 0.96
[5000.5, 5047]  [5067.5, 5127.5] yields 1.01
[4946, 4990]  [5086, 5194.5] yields 0.92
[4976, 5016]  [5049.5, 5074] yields 1.04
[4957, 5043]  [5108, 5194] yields 0.94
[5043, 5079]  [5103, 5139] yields 0.96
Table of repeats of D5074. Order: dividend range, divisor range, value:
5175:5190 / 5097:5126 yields 0.90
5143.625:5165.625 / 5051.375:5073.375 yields 0.93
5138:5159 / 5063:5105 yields 0.98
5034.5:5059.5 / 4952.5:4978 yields 0.94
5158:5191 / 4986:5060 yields 0.88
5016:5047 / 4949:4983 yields 0.94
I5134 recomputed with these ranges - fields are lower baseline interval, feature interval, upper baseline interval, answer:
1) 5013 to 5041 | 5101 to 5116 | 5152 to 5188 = -0.090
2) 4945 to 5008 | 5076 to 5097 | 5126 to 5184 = -0.053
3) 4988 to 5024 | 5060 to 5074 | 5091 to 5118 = -0.021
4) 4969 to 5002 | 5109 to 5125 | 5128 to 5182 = -0.040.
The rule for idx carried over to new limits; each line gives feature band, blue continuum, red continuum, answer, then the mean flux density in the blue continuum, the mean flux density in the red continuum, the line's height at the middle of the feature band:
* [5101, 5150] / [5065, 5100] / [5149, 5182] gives -1.47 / 2.12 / 1.89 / 2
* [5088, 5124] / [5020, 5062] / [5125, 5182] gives -1.85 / 2.12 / 1.96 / 2.03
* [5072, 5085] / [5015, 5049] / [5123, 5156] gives 0.24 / 2.07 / 2.03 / 2.05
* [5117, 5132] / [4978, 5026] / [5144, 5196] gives -0.29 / 2.08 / 1.93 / 1.97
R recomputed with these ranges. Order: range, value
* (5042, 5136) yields 2.1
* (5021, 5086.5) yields 2.1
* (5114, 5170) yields 2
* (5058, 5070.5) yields 2.19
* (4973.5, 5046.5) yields 2.09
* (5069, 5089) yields 2.1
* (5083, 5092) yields 2.2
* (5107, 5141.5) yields 2.06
